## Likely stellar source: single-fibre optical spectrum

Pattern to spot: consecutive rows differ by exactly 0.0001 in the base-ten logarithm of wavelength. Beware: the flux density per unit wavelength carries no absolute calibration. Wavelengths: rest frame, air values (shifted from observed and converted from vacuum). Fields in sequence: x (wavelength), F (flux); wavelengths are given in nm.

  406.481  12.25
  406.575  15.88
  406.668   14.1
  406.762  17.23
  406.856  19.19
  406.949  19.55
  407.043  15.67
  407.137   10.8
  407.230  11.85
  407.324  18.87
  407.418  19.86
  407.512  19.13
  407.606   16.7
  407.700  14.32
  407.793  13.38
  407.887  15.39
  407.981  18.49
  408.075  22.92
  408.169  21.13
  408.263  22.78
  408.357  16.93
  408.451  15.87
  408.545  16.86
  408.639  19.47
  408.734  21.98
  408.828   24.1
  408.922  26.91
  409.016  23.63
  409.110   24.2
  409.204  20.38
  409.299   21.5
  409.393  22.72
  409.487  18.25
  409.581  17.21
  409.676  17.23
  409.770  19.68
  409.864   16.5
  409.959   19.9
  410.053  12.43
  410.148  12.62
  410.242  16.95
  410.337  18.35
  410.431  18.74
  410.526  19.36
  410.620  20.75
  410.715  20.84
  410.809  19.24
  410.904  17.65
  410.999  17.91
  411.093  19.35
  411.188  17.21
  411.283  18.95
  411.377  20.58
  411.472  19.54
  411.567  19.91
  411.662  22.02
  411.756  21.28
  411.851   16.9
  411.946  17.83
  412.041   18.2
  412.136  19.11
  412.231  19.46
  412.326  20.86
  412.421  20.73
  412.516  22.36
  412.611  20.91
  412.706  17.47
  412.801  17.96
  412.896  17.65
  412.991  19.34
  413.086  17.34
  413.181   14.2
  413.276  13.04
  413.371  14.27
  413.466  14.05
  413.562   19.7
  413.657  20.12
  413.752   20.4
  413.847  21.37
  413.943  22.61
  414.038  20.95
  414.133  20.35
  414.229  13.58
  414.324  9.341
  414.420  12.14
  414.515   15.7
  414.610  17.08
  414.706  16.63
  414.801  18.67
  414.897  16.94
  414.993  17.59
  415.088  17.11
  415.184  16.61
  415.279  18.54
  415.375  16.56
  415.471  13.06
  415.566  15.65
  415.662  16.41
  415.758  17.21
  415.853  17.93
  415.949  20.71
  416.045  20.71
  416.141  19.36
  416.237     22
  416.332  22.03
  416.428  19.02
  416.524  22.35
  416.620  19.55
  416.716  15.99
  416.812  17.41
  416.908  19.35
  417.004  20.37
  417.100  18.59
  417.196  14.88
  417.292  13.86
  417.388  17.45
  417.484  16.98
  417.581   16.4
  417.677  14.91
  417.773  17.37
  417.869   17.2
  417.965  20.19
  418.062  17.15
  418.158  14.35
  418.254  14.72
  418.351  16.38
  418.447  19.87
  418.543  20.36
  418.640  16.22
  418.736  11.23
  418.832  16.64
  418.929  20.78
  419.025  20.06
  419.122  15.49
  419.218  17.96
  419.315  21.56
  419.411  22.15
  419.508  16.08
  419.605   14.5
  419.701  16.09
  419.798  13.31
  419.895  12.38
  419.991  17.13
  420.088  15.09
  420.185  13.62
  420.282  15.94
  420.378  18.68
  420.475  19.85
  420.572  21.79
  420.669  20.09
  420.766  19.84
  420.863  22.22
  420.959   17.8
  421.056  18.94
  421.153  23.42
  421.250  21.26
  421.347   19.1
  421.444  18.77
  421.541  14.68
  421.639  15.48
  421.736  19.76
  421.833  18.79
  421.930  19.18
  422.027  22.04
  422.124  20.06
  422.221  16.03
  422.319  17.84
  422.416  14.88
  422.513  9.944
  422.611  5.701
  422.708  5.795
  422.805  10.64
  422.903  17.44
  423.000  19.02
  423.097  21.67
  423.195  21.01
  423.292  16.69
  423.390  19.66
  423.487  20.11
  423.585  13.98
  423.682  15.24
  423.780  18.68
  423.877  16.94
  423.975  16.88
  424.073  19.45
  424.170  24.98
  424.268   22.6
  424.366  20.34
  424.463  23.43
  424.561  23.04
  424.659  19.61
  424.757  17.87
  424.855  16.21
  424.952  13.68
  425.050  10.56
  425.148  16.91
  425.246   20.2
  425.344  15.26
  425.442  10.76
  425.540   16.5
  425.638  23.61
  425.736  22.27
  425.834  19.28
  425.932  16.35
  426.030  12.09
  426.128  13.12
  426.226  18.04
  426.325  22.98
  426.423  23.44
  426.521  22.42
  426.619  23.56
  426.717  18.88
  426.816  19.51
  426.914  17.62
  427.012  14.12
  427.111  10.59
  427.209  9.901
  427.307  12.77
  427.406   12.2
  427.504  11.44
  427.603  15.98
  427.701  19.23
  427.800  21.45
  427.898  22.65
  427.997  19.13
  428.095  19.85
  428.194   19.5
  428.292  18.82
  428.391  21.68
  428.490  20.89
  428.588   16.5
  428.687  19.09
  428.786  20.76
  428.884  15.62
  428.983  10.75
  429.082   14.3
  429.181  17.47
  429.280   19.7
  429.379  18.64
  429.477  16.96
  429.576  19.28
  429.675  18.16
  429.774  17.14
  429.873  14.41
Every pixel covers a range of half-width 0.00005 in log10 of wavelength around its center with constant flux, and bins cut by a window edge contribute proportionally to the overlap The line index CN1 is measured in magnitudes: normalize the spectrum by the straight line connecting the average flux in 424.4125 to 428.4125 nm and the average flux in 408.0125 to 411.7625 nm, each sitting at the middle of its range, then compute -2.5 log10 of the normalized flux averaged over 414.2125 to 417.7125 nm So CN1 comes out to 0.094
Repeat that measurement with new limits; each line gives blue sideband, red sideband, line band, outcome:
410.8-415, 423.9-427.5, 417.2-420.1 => 0.07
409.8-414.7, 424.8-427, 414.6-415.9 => 0.08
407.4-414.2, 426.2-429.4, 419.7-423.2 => 0.07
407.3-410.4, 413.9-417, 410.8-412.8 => -0.05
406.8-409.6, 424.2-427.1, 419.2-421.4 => 0.02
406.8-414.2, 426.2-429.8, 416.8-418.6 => 0.07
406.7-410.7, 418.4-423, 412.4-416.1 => 0.03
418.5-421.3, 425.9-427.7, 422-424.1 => 0.07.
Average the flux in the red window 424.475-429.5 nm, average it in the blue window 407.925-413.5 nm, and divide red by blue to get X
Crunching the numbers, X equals 0.9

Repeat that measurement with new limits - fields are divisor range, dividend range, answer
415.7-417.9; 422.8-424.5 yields 1.04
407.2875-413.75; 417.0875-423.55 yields 0.91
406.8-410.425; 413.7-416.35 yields 0.96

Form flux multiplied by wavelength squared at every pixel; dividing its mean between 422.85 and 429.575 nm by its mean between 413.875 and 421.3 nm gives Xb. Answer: 1.1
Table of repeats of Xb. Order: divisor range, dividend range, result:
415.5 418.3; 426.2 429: 1.06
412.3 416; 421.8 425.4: 1.04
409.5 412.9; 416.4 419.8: 0.96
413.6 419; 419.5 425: 1.03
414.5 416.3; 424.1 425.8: 1.11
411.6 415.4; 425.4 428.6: 1.06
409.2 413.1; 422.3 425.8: 0.97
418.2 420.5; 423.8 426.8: 1.14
